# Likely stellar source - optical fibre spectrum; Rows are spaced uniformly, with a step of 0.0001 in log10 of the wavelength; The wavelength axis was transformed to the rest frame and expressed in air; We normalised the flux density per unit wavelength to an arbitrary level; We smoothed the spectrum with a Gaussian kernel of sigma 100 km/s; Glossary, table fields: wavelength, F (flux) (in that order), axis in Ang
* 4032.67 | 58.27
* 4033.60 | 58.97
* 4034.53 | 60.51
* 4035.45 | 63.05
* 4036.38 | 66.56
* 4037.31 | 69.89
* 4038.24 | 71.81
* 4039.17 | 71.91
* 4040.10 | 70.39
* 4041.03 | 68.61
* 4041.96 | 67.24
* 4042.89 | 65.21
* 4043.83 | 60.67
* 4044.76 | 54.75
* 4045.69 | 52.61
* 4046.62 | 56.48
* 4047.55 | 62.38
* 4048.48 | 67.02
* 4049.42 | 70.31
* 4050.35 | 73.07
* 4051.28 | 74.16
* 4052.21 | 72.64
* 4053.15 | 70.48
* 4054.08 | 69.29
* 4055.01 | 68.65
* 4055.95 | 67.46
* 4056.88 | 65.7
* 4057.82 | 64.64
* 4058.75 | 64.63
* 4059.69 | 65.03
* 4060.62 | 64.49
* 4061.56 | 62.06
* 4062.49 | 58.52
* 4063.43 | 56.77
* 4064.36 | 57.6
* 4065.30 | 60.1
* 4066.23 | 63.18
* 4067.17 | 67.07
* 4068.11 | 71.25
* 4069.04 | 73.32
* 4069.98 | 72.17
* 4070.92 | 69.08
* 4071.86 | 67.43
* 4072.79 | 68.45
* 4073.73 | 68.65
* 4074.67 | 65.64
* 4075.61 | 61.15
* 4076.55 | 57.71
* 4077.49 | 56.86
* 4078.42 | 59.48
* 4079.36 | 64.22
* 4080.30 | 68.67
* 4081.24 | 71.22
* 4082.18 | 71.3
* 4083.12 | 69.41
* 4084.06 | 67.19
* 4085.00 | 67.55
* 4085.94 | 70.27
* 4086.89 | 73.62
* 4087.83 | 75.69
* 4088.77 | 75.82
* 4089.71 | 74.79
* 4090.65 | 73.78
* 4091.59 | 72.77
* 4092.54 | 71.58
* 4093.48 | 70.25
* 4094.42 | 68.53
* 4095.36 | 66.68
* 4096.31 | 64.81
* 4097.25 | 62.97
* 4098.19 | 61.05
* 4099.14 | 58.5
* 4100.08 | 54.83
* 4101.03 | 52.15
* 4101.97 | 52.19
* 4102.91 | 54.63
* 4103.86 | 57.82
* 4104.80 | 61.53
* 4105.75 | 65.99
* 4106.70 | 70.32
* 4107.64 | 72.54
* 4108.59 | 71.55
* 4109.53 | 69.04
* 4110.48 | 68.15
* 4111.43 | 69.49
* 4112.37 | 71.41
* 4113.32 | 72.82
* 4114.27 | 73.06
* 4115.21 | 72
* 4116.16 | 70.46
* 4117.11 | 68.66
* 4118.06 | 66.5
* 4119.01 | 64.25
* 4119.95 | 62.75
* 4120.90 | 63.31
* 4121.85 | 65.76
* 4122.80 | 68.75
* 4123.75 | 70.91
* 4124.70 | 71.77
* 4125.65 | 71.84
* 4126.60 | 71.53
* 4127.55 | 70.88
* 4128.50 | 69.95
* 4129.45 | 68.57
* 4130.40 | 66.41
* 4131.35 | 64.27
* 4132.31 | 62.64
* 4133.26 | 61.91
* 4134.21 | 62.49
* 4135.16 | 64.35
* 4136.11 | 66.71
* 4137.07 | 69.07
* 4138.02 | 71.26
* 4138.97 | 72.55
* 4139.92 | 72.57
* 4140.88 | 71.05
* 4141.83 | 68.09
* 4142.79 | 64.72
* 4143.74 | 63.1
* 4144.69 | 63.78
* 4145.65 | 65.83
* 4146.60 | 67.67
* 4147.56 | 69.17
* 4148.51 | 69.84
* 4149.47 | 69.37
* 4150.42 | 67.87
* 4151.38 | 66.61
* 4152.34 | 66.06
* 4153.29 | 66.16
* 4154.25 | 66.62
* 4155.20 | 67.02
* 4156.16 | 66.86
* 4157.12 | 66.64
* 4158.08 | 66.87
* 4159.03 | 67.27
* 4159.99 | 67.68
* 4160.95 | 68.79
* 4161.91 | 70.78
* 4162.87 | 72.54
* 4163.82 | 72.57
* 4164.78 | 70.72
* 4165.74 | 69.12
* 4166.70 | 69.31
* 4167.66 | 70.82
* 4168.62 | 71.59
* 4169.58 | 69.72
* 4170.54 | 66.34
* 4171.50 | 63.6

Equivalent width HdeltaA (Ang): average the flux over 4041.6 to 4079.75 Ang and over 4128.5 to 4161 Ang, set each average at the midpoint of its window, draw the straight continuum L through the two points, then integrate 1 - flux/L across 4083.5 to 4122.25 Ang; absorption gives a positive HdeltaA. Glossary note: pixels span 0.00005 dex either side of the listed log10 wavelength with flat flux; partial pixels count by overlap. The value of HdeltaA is -0.6 Ang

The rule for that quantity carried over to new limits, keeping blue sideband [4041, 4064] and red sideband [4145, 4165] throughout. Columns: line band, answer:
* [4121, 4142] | -0.27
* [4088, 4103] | 0.23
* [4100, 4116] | 0.24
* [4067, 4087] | -0.50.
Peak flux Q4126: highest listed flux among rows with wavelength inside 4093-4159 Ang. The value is 73.06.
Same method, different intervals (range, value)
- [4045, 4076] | 74.16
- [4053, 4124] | 75.82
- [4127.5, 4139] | 72.55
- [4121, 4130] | 71.84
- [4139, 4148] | 72.57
